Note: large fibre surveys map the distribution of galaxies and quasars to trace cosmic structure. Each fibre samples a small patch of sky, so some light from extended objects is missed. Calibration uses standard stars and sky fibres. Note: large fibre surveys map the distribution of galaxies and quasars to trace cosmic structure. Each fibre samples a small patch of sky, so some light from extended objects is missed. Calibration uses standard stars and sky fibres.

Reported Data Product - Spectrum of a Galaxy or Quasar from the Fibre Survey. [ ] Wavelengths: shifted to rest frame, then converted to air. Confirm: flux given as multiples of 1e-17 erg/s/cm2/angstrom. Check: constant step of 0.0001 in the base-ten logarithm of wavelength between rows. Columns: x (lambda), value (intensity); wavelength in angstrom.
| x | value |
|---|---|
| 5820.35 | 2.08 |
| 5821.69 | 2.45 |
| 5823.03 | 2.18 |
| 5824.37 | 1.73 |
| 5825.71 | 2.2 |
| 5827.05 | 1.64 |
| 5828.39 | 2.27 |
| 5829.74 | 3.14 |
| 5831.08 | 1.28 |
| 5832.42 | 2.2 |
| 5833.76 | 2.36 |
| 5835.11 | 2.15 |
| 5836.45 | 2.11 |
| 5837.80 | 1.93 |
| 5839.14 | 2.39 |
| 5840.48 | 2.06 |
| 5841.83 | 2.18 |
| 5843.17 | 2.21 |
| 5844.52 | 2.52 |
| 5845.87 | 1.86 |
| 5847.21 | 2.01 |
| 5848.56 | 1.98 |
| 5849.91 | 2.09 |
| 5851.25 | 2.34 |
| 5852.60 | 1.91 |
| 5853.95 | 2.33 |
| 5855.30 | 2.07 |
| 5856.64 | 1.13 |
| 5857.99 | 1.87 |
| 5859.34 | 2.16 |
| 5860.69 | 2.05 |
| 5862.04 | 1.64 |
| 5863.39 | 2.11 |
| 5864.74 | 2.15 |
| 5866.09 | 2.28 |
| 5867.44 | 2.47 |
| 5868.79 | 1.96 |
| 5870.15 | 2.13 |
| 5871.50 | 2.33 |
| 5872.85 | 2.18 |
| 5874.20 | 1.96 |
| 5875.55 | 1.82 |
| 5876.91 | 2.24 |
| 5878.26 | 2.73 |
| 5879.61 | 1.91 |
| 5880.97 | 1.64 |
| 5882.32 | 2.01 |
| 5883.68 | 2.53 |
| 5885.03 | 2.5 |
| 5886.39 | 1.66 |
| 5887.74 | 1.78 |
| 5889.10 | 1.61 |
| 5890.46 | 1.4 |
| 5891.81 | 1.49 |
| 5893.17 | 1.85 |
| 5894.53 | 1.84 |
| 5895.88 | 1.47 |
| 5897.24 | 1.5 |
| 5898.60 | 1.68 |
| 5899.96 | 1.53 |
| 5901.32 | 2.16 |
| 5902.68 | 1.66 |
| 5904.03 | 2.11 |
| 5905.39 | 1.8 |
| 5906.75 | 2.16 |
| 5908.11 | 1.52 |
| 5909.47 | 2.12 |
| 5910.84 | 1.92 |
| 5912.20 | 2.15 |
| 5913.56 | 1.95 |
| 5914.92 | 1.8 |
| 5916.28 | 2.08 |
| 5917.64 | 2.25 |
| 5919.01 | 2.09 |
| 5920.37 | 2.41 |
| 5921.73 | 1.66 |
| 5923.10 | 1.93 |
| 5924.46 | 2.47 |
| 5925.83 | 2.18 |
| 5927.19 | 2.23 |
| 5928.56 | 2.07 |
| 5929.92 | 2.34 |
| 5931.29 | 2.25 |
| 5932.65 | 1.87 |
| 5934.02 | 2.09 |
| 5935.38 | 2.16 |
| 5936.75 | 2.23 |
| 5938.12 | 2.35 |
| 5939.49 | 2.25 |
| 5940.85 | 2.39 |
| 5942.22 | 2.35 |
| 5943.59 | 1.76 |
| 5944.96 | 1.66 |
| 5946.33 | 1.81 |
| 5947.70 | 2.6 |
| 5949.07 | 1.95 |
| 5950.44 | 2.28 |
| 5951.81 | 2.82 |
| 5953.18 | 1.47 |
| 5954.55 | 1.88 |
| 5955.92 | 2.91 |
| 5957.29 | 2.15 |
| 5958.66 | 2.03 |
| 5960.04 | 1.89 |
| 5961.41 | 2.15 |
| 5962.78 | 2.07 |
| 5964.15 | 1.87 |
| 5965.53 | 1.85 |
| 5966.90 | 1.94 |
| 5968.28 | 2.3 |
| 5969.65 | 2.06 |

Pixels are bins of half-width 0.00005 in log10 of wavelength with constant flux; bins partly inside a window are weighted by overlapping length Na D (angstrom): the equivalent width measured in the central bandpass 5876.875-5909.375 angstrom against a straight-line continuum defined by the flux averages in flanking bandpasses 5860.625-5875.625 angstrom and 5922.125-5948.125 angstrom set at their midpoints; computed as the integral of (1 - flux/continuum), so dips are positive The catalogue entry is 3.93 angstrom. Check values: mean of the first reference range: 2.1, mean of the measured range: 1.86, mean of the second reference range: 2.15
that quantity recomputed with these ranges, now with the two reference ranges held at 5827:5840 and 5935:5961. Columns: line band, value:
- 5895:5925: 3.25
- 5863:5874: -0.14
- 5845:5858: 1.18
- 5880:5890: 0.99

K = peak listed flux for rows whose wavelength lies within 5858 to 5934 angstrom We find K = 2.73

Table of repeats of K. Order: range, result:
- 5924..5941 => 2.47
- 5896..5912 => 2.16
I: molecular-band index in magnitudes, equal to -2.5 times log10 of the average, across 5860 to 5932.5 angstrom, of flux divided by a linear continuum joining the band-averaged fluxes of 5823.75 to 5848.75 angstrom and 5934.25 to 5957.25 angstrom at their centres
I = 0.08 mag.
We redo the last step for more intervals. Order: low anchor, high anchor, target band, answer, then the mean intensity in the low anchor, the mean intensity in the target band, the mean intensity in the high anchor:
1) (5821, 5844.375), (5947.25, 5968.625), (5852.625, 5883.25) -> 0.05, 2.15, 2.05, 2.13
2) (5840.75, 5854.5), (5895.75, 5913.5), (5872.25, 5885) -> -0.08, 2.14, 2.13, 1.84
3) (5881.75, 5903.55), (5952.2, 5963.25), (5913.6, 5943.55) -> -0.10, 1.79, 2.15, 2.09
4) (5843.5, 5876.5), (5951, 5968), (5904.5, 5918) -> 0.06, 2.06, 1.97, 2.09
